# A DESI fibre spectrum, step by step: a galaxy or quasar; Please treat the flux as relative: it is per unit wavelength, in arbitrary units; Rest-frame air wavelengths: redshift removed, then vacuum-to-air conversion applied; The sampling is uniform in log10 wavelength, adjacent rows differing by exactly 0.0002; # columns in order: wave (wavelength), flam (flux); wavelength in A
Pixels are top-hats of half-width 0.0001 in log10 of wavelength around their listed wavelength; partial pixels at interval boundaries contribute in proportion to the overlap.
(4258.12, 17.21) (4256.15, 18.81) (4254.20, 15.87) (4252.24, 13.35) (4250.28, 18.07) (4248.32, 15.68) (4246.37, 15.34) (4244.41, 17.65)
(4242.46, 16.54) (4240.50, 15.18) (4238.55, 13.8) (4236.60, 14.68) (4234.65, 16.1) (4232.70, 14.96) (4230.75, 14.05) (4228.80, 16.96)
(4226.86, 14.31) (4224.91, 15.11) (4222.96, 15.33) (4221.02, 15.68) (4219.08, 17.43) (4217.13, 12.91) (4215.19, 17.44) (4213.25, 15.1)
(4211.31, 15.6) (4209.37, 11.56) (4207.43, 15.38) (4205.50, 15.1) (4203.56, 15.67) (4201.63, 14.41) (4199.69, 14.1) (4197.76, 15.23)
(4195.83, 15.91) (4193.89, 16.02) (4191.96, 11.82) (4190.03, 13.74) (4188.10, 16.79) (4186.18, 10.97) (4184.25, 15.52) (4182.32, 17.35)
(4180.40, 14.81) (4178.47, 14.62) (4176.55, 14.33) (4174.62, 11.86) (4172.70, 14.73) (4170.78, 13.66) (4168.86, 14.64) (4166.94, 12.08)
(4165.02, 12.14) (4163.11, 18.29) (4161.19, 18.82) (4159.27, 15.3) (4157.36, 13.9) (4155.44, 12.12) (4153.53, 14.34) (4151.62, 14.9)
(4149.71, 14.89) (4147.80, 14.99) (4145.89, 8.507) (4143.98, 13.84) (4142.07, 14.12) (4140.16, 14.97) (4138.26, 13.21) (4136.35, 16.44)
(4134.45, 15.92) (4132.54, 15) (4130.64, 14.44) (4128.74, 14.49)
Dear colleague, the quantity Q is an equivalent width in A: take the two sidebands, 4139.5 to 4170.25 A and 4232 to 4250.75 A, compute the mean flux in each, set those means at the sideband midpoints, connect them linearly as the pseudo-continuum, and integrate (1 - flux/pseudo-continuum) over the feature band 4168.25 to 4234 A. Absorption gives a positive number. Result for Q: 1.0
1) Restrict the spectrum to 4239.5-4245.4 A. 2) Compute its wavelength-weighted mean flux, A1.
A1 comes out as 16.4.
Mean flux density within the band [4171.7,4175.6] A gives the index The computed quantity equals 13.3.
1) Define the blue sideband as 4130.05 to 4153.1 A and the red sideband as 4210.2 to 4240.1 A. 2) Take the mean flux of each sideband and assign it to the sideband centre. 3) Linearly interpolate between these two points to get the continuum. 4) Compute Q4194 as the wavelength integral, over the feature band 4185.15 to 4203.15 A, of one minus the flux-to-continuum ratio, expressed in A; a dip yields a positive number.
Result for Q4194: 0.6 A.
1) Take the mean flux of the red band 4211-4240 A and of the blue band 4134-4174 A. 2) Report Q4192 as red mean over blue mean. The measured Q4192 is 1.1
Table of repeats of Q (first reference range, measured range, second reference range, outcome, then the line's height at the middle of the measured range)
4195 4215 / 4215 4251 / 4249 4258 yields 0.61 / 15.9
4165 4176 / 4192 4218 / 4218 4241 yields -0.70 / 14.5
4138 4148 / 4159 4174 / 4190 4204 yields -1.19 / 13.8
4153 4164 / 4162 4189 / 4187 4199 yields 1.32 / 15.2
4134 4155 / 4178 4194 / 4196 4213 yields -0.03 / 14.5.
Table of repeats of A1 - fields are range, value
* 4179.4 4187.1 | 14.7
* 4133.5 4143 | 14.9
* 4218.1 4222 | 16.6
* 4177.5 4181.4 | 14.8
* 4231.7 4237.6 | 15.2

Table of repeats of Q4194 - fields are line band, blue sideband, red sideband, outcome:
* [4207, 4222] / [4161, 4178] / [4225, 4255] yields -0.06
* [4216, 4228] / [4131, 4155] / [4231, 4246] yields 0.06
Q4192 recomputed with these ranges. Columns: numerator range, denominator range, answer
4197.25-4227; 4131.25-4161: 1.05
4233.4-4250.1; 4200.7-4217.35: 1.06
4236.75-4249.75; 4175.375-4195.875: 1.07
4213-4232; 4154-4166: 1.02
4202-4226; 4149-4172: 1.04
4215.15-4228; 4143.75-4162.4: 1.08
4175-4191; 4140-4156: 1.08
